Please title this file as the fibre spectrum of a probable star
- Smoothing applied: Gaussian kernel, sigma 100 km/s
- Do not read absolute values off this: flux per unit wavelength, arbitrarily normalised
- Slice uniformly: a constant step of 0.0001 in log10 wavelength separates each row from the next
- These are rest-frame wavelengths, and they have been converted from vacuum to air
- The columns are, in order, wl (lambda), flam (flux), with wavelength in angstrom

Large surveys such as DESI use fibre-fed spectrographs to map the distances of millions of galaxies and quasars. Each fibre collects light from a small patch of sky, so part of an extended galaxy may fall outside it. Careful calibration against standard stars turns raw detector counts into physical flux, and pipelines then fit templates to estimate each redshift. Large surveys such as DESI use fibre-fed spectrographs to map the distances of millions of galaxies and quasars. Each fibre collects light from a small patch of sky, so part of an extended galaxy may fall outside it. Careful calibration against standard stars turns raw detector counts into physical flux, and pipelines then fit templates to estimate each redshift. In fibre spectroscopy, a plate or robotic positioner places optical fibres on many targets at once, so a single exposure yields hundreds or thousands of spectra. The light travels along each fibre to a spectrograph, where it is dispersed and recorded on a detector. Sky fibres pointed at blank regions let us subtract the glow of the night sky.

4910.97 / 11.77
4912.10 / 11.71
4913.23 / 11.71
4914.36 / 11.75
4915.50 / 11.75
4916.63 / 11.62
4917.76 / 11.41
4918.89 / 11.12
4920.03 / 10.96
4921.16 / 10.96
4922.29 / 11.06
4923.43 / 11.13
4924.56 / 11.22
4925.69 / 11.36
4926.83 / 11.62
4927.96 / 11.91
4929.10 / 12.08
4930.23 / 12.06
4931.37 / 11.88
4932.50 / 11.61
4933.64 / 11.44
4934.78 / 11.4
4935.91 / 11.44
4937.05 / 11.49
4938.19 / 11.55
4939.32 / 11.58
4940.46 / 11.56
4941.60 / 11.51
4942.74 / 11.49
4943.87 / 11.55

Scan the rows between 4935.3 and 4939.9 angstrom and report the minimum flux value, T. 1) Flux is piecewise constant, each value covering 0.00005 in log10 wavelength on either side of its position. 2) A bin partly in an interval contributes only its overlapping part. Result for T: 11.44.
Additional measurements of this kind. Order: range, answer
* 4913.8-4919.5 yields 11.12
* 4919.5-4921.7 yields 10.96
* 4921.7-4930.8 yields 11.06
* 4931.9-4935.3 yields 11.4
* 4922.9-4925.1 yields 11.13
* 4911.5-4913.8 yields 11.71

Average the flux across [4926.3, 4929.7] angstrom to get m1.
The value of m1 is 11.9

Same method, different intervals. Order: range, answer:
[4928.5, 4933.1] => 11.9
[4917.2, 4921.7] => 11.1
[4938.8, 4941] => 11.6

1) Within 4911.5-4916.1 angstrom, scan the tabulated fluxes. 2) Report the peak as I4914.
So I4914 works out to 11.75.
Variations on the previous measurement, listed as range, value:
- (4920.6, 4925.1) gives 11.22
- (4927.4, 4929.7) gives 12.08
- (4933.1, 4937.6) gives 11.49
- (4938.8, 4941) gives 11.58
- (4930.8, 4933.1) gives 11.88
